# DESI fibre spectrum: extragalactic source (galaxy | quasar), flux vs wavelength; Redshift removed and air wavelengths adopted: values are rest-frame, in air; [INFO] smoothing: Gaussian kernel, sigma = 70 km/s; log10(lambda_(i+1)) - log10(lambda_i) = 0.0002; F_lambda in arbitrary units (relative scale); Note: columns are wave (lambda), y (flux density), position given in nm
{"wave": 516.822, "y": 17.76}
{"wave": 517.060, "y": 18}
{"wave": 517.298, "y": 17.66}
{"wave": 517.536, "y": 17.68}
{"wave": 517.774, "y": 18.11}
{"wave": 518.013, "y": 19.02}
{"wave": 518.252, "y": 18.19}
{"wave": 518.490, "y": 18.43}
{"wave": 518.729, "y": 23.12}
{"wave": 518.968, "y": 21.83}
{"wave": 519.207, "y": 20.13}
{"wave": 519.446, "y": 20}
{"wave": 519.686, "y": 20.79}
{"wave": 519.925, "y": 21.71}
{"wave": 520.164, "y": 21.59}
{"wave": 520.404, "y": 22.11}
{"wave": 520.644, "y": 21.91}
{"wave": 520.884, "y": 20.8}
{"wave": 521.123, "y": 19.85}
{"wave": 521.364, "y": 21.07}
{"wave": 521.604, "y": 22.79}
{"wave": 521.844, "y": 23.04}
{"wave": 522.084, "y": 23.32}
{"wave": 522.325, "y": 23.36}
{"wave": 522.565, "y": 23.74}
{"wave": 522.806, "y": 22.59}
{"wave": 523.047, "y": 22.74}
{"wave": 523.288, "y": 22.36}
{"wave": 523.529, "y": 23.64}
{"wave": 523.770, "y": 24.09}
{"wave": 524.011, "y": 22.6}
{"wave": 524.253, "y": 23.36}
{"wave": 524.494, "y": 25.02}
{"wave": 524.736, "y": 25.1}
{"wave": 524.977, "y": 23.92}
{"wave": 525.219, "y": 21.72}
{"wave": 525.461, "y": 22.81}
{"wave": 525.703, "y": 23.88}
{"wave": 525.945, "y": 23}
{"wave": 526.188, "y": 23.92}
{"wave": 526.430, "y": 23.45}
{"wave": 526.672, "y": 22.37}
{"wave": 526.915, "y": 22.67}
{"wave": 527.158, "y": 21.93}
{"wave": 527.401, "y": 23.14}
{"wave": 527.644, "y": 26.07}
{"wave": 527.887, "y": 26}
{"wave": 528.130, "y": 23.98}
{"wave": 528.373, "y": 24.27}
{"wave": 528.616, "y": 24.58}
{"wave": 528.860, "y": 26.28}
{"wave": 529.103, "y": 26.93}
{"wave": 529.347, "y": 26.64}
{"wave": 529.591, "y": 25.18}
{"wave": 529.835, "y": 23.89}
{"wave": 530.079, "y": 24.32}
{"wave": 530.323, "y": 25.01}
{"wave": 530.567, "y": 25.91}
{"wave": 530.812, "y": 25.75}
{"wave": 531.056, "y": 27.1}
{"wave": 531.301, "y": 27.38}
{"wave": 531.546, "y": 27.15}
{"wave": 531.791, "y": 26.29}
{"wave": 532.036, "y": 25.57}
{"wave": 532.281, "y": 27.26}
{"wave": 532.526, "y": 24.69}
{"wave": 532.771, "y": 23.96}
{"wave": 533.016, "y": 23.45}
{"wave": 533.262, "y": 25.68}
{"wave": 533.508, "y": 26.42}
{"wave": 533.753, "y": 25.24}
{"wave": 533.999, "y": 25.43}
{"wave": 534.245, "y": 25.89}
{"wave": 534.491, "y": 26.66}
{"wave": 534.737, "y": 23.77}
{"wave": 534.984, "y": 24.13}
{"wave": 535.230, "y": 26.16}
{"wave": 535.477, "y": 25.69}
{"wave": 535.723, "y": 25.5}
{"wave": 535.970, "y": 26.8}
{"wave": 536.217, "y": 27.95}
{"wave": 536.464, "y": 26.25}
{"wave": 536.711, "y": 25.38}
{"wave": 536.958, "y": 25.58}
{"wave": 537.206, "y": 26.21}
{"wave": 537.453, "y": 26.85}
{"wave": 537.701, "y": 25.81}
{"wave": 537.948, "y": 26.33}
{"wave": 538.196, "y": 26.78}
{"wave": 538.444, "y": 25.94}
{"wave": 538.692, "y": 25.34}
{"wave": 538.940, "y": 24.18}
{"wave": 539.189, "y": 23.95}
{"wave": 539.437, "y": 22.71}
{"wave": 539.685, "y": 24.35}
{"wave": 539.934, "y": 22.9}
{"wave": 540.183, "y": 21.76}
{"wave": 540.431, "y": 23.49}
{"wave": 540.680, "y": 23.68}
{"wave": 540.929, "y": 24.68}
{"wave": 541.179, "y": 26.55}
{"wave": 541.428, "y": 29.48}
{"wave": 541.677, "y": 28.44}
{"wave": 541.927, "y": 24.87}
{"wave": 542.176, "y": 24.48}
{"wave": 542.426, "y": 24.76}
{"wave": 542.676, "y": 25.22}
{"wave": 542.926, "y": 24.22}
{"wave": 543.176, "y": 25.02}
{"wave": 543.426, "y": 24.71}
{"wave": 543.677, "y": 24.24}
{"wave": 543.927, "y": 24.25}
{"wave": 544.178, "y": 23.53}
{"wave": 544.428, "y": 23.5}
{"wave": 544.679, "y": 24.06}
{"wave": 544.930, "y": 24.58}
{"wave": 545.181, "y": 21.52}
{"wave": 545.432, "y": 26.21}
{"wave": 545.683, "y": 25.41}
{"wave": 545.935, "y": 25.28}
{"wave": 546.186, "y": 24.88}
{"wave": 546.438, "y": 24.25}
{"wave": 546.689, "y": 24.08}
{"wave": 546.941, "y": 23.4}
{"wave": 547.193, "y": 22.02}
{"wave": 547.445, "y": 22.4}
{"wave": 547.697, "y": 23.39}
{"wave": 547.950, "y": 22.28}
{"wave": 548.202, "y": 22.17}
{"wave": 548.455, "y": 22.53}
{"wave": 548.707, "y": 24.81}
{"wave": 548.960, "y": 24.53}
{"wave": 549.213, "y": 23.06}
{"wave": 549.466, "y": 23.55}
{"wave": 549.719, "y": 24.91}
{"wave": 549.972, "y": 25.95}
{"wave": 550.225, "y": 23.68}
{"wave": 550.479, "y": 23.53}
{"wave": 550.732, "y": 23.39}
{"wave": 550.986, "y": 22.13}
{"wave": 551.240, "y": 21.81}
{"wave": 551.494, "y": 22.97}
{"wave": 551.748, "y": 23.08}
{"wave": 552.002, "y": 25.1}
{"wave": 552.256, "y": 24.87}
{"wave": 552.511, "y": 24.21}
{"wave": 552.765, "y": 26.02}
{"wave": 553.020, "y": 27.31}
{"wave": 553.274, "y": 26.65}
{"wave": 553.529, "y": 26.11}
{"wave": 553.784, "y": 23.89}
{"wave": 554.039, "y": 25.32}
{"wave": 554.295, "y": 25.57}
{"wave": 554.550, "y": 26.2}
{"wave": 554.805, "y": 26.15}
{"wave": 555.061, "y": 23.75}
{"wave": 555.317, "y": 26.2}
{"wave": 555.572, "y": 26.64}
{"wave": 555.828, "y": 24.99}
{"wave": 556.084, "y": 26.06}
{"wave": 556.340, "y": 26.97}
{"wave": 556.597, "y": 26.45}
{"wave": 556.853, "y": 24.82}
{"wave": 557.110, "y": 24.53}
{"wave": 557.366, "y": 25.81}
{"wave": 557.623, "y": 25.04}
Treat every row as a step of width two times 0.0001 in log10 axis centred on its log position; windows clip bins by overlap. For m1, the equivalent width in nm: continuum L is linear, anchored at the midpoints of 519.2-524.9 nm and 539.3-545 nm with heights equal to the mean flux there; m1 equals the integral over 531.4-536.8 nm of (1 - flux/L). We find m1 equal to -0.45 nm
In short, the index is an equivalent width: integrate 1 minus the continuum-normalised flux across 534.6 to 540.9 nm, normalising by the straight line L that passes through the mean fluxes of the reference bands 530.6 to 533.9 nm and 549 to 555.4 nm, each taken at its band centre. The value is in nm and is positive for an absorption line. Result 0.10 nm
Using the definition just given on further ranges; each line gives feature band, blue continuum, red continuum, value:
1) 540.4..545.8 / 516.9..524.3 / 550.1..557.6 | -0.25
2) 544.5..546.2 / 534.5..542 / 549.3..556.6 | 0.04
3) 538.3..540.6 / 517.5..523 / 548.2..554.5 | -0.07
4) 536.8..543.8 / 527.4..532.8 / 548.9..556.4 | 0.05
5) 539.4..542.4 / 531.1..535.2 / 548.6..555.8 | 0.05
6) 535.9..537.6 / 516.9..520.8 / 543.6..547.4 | -0.28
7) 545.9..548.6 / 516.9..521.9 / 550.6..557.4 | 0.10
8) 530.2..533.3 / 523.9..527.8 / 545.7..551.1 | -0.30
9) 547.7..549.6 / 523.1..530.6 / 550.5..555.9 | 0.11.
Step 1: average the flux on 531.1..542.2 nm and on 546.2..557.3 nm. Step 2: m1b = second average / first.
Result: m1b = 1.0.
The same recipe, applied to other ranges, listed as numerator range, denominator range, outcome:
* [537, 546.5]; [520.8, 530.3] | 1.05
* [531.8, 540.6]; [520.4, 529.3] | 1.08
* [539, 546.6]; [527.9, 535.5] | 0.96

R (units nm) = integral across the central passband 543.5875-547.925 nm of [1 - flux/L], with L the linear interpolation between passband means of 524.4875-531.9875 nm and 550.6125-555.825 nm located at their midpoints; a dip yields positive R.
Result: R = 0.16 nm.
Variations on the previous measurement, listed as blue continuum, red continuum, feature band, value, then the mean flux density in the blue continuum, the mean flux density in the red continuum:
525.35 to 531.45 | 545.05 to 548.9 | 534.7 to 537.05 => -0.15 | 24.7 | 23.7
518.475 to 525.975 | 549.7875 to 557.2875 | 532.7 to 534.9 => -0.17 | 22.4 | 25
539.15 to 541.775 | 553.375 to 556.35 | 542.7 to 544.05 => 0.02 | 24.7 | 25.6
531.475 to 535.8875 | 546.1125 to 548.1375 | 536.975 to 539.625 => -0.07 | 25.5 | 23.3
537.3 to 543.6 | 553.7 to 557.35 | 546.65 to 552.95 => 0.43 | 25.1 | 25.6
